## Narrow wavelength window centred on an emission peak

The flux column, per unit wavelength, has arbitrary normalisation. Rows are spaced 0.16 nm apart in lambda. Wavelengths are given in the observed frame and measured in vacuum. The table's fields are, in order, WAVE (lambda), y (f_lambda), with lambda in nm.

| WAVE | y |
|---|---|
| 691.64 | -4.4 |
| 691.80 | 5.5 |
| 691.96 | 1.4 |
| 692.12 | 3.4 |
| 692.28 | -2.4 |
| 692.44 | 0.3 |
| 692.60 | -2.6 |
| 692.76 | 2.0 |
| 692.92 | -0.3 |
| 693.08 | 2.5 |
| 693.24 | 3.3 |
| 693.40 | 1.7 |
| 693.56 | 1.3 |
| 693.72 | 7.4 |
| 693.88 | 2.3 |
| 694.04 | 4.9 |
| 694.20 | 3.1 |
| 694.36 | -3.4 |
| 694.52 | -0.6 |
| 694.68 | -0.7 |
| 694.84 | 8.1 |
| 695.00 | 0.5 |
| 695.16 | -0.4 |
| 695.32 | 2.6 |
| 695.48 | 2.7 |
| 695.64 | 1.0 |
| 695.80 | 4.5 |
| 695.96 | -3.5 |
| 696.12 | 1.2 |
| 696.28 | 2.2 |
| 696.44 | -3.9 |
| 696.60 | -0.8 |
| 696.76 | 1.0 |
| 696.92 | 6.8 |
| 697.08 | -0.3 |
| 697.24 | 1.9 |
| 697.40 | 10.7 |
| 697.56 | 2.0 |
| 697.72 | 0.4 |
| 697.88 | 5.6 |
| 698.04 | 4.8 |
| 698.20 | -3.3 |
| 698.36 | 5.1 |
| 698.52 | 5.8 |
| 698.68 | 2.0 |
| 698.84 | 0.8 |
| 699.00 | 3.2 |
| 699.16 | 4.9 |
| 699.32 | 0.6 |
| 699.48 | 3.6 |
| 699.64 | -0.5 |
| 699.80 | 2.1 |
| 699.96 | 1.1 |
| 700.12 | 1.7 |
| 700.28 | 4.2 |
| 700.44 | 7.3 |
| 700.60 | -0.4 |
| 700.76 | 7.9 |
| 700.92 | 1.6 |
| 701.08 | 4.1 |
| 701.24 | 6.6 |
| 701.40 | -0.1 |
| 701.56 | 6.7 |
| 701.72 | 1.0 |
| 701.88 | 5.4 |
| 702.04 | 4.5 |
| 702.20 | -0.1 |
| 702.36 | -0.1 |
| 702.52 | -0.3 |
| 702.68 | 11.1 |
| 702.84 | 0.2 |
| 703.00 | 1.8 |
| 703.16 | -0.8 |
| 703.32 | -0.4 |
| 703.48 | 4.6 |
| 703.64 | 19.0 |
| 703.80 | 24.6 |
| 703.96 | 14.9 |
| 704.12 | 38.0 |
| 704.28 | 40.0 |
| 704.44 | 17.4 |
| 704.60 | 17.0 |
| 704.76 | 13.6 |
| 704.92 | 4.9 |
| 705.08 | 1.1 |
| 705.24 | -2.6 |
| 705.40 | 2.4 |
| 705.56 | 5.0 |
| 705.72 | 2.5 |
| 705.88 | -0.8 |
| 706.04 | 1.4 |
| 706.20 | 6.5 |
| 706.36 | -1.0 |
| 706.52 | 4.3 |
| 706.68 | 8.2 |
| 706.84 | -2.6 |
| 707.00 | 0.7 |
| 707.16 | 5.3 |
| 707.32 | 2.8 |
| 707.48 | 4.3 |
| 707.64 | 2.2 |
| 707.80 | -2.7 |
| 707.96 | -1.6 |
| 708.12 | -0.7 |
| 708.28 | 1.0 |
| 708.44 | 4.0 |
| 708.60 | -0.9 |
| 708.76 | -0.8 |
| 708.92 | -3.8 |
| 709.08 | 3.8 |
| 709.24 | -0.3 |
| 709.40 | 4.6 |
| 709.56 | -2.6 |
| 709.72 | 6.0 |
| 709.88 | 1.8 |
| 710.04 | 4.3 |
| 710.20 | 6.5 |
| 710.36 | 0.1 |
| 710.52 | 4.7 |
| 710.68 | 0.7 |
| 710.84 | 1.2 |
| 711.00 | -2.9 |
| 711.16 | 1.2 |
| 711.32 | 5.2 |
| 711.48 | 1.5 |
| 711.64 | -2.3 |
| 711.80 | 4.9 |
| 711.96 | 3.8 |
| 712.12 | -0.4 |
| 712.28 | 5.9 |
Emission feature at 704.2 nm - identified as [O II]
